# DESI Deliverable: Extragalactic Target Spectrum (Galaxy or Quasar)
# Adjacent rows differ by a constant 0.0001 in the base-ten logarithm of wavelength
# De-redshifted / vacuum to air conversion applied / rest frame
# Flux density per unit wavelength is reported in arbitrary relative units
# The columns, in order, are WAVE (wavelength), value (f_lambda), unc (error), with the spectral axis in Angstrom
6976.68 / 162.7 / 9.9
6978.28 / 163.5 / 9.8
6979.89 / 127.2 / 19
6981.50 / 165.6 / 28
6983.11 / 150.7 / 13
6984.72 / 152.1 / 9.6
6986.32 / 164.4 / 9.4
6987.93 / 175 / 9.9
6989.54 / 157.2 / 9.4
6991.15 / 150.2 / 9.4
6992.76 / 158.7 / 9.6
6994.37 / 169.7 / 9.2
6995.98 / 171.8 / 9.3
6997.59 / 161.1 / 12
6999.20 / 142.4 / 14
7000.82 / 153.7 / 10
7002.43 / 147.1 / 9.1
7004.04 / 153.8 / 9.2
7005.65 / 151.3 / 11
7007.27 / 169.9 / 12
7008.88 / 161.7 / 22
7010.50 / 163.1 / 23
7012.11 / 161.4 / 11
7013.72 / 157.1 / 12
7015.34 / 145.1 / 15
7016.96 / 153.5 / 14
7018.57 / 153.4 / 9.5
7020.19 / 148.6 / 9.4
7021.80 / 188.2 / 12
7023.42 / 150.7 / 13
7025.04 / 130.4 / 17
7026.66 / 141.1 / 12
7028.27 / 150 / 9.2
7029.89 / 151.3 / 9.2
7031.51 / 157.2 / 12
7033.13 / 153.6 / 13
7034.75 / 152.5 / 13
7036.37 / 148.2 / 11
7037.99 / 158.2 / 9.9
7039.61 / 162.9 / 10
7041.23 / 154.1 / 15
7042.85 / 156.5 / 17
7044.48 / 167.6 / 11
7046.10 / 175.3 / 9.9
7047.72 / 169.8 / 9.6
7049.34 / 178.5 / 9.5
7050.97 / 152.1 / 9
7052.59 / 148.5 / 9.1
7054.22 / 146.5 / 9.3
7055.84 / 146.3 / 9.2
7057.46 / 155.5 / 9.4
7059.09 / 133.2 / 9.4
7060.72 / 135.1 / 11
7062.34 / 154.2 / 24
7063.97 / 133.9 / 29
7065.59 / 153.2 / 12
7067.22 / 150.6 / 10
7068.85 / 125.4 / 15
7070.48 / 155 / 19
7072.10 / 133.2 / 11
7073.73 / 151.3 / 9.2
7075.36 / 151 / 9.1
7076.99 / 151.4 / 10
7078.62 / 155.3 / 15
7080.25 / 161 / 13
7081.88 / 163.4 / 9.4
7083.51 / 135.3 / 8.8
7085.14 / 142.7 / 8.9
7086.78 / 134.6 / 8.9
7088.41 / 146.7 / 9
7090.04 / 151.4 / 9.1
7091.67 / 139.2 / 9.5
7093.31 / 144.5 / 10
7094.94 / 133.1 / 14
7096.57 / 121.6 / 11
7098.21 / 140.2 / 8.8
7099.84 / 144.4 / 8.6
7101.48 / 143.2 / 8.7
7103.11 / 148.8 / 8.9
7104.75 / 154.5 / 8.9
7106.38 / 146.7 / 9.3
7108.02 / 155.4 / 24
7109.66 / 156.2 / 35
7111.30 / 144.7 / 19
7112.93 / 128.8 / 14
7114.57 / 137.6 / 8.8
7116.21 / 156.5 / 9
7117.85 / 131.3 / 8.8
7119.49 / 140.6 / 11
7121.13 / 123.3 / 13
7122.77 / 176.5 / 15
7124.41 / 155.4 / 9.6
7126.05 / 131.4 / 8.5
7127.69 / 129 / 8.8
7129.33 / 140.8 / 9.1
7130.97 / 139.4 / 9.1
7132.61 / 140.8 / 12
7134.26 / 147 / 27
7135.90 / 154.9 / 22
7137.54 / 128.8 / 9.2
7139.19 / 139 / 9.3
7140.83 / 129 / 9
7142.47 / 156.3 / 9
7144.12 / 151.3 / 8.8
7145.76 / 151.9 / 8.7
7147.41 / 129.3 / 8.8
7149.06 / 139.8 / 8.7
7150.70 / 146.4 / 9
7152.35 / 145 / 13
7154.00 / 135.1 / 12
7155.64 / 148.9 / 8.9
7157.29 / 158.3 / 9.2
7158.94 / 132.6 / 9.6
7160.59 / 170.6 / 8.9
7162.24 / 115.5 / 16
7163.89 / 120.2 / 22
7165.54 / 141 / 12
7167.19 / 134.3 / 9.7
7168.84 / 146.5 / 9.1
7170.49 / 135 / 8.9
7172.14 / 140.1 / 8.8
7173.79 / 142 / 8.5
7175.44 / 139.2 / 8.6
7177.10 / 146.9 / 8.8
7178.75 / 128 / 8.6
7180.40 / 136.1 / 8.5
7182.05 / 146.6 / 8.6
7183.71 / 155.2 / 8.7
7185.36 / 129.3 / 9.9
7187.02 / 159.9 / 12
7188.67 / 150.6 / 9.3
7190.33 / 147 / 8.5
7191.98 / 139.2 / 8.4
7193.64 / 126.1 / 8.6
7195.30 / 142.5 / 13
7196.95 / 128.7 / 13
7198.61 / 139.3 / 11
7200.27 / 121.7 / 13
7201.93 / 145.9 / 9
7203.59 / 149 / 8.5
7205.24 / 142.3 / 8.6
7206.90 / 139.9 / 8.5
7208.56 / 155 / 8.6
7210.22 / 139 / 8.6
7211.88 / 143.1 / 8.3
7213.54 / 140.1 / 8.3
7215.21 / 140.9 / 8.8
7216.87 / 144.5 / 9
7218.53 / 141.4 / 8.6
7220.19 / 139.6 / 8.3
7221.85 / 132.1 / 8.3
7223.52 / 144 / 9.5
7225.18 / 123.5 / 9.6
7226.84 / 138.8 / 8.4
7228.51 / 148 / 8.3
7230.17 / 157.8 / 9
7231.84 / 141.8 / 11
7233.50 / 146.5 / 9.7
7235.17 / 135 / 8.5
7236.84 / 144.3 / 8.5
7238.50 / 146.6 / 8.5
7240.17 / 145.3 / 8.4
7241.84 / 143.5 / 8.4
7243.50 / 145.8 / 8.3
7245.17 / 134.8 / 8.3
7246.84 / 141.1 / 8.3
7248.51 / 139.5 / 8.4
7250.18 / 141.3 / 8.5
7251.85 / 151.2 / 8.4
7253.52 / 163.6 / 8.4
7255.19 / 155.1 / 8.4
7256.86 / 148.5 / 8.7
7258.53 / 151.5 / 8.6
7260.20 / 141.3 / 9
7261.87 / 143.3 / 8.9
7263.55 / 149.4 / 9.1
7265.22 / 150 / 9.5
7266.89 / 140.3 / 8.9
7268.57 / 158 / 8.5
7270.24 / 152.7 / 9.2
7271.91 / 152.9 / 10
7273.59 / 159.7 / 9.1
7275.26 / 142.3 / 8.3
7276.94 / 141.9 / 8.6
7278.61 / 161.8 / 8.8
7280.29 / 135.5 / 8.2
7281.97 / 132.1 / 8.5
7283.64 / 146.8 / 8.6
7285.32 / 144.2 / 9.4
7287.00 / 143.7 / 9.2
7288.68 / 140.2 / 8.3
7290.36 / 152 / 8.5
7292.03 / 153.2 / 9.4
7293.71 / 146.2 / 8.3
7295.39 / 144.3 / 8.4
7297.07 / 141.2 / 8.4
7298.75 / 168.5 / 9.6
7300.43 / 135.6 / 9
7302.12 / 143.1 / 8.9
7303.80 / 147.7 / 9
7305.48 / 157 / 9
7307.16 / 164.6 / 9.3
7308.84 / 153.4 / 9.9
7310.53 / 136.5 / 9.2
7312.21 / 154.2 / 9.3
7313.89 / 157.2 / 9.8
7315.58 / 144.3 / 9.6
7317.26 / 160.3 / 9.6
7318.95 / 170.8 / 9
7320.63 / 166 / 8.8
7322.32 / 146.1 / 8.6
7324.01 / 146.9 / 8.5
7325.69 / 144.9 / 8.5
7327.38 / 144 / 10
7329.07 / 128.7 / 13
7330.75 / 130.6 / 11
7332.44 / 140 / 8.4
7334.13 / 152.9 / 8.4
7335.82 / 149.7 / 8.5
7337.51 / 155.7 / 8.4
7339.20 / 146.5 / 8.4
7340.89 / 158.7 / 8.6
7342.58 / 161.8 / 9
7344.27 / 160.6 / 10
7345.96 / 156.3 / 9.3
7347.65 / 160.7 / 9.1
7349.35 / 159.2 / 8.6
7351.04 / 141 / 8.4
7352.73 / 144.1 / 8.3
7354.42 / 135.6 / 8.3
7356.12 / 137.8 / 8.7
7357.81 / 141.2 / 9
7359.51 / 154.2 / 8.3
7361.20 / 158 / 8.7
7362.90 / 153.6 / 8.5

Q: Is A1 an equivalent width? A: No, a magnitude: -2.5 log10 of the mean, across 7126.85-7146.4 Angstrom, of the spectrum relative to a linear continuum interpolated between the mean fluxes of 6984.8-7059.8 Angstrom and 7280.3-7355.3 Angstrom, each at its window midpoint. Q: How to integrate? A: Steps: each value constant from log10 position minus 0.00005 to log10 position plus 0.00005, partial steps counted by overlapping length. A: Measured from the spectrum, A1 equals 0.08 mag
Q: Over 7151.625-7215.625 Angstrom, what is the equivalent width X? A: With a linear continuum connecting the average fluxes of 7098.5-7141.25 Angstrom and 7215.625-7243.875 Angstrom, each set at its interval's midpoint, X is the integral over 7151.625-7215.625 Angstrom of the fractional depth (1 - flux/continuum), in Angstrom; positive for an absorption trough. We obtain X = 0.8 Angstrom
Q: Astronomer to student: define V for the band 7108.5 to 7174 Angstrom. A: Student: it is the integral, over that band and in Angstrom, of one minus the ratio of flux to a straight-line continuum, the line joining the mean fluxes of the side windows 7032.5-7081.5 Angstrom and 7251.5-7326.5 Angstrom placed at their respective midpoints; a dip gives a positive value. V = 4.16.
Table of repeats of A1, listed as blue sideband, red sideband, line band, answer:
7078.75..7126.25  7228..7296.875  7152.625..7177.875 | 0.04 mag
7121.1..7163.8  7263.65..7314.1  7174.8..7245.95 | 0.03 mag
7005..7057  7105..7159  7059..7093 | 0.04 mag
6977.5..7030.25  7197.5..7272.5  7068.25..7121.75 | 0.05 mag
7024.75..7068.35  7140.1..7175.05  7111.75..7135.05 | 0.03 mag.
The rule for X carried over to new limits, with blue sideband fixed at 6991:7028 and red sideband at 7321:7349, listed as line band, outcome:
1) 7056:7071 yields 1.06 Angstrom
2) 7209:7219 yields 0.64 Angstrom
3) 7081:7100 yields 1.59 Angstrom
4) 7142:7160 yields 0.94 Angstrom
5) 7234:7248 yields 0.85 Angstrom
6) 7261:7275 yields 0.03 Angstrom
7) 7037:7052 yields -0.80 Angstrom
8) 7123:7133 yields 0.78 Angstrom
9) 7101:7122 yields 1.38 Angstrom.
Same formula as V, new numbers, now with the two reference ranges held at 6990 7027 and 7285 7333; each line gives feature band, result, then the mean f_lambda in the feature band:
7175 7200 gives 1.81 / 141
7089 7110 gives 1.29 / 144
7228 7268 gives 1.05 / 146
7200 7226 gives 1.79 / 141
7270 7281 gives -0.01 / 150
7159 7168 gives 0.96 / 136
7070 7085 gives 0.39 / 150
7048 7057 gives -0.02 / 155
